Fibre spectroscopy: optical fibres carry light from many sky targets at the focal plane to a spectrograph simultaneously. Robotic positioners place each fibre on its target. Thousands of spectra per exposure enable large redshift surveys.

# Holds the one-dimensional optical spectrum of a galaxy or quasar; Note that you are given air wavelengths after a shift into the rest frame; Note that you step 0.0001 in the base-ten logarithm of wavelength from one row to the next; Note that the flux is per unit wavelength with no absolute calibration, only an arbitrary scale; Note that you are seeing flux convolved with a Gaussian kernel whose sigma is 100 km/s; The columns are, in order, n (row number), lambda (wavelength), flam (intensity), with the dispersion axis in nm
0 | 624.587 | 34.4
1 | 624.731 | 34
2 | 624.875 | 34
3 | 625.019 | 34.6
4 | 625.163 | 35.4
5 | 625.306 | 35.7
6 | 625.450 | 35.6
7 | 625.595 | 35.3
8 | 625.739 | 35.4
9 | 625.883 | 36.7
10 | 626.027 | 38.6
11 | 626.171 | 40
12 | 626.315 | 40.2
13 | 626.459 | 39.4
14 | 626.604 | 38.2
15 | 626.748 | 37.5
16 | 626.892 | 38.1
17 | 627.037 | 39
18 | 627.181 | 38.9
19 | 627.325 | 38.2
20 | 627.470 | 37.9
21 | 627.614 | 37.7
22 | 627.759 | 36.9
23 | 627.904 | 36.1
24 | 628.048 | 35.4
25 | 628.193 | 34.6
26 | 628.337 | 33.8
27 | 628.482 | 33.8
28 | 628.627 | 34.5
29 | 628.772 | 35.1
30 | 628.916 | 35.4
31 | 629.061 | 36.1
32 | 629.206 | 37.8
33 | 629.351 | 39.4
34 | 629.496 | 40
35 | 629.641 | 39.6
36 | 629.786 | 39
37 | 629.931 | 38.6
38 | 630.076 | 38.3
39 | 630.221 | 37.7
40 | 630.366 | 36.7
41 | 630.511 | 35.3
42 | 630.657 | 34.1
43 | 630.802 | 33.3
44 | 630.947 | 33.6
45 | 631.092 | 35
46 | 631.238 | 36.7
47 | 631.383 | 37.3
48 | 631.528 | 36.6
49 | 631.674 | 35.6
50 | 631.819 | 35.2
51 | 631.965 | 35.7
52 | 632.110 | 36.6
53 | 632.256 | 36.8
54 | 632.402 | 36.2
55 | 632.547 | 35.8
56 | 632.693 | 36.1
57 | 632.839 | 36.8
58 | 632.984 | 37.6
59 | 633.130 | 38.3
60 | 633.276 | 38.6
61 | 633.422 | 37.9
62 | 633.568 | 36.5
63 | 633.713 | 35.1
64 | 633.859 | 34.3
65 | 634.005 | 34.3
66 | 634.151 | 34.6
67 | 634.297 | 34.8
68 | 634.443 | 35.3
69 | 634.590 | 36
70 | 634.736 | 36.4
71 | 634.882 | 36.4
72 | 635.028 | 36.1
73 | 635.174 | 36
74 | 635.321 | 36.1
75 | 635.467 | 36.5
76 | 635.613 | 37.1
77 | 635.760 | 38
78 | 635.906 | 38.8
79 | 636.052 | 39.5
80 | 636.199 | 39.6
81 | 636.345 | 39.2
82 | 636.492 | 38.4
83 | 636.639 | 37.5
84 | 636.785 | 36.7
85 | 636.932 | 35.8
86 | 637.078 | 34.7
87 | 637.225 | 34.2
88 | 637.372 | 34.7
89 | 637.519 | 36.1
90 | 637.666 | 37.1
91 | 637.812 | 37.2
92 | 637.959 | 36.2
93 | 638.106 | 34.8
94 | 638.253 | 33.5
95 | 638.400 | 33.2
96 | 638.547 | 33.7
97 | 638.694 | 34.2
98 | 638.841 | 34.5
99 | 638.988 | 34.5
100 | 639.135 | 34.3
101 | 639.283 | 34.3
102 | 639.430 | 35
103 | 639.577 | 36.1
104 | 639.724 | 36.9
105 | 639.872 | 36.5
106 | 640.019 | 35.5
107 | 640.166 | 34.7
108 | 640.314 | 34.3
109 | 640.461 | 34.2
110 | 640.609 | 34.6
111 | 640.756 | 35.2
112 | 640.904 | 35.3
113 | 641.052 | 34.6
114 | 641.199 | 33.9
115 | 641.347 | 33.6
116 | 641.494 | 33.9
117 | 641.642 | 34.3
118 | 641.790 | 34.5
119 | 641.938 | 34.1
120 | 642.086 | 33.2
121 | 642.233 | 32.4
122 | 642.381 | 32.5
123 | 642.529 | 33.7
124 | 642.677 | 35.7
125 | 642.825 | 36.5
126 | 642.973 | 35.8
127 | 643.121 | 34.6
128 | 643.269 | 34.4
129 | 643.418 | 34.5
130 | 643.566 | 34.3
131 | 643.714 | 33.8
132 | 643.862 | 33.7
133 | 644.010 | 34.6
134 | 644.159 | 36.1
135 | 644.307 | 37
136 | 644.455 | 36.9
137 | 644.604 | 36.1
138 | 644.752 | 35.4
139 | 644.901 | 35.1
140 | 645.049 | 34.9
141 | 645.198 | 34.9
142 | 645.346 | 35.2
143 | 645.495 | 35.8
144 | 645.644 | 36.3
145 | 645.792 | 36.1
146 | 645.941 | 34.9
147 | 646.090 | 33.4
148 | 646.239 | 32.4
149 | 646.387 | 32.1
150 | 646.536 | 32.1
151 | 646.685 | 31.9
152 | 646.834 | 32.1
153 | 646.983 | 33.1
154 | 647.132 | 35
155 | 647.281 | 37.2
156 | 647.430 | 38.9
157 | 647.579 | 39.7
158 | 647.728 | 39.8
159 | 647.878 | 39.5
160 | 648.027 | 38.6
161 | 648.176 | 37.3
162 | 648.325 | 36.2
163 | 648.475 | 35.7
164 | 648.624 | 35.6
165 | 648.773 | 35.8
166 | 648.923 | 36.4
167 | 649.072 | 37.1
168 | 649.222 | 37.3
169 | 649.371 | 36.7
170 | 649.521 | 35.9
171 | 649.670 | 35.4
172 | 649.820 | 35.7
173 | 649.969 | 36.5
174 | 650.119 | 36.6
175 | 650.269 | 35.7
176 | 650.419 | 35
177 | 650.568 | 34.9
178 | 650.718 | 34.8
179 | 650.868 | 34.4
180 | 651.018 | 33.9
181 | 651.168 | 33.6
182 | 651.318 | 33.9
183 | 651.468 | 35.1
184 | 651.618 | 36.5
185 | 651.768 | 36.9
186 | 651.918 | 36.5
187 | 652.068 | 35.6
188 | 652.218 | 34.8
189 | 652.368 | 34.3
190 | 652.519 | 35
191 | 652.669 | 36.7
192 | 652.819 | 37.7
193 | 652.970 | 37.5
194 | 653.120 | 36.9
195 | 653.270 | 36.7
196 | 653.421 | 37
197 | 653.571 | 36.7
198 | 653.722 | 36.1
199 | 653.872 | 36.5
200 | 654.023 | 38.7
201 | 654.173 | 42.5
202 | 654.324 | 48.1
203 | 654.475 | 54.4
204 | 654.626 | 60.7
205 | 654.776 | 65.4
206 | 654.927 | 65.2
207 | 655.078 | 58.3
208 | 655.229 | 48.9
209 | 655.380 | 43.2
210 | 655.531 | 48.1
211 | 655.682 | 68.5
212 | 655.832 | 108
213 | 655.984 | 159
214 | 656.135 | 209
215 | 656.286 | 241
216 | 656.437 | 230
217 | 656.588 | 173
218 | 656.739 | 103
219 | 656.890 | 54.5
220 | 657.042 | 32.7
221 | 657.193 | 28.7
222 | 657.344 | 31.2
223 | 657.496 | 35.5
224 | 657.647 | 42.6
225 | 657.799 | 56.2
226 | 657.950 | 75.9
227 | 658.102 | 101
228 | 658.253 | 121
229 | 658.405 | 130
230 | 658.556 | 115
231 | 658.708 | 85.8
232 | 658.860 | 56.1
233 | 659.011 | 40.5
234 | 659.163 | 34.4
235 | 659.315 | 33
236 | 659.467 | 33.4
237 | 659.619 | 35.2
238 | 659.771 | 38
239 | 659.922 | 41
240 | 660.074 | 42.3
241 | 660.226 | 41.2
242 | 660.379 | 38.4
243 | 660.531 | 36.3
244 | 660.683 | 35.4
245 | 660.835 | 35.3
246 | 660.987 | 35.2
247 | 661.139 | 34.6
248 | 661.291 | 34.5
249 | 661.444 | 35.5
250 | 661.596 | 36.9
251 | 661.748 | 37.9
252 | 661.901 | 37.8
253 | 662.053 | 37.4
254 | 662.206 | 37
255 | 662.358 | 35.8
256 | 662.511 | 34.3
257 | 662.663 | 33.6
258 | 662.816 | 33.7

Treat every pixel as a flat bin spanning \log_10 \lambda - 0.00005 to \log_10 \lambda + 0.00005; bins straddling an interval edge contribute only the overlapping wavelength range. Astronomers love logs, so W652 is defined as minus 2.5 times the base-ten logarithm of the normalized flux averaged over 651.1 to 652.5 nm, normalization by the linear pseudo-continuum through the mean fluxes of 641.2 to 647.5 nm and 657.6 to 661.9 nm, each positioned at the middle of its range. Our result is 0.23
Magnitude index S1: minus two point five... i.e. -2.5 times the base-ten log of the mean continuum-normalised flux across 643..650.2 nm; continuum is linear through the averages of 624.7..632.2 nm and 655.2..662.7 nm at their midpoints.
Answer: 0.46 mag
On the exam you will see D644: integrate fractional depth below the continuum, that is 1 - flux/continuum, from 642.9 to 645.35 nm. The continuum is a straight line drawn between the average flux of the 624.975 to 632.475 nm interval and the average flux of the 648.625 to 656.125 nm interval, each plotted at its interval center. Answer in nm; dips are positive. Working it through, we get 0.42 nm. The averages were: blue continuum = 36.7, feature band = 35.1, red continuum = 45.6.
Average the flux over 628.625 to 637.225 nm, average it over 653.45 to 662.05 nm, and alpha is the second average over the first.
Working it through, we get 1.78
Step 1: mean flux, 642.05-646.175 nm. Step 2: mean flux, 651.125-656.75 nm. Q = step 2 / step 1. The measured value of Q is 1.9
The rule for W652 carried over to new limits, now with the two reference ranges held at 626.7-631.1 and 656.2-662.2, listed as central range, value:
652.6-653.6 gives 0.491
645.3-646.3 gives 0.428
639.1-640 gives 0.284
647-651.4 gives 0.446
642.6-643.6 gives 0.369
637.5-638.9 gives 0.271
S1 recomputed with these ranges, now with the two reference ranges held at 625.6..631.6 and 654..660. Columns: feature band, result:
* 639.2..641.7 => 0.47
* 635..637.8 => 0.28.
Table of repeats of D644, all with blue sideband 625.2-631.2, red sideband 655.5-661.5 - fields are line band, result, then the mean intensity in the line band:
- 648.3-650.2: 0.795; 36.2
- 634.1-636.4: 0.431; 36.9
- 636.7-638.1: 0.355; 35.8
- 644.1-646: 0.713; 35.8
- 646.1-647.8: 0.705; 34.9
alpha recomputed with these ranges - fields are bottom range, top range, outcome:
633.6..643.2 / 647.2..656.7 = 1.53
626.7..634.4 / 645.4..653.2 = 0.98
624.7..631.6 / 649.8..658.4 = 1.67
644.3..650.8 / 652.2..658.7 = 2.05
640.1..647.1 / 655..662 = 2.01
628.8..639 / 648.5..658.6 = 1.63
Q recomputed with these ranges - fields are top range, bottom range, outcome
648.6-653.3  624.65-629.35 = 0.98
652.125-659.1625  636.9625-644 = 2.06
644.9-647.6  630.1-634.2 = 0.96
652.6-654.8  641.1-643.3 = 1.24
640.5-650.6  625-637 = 0.96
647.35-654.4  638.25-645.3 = 1.06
